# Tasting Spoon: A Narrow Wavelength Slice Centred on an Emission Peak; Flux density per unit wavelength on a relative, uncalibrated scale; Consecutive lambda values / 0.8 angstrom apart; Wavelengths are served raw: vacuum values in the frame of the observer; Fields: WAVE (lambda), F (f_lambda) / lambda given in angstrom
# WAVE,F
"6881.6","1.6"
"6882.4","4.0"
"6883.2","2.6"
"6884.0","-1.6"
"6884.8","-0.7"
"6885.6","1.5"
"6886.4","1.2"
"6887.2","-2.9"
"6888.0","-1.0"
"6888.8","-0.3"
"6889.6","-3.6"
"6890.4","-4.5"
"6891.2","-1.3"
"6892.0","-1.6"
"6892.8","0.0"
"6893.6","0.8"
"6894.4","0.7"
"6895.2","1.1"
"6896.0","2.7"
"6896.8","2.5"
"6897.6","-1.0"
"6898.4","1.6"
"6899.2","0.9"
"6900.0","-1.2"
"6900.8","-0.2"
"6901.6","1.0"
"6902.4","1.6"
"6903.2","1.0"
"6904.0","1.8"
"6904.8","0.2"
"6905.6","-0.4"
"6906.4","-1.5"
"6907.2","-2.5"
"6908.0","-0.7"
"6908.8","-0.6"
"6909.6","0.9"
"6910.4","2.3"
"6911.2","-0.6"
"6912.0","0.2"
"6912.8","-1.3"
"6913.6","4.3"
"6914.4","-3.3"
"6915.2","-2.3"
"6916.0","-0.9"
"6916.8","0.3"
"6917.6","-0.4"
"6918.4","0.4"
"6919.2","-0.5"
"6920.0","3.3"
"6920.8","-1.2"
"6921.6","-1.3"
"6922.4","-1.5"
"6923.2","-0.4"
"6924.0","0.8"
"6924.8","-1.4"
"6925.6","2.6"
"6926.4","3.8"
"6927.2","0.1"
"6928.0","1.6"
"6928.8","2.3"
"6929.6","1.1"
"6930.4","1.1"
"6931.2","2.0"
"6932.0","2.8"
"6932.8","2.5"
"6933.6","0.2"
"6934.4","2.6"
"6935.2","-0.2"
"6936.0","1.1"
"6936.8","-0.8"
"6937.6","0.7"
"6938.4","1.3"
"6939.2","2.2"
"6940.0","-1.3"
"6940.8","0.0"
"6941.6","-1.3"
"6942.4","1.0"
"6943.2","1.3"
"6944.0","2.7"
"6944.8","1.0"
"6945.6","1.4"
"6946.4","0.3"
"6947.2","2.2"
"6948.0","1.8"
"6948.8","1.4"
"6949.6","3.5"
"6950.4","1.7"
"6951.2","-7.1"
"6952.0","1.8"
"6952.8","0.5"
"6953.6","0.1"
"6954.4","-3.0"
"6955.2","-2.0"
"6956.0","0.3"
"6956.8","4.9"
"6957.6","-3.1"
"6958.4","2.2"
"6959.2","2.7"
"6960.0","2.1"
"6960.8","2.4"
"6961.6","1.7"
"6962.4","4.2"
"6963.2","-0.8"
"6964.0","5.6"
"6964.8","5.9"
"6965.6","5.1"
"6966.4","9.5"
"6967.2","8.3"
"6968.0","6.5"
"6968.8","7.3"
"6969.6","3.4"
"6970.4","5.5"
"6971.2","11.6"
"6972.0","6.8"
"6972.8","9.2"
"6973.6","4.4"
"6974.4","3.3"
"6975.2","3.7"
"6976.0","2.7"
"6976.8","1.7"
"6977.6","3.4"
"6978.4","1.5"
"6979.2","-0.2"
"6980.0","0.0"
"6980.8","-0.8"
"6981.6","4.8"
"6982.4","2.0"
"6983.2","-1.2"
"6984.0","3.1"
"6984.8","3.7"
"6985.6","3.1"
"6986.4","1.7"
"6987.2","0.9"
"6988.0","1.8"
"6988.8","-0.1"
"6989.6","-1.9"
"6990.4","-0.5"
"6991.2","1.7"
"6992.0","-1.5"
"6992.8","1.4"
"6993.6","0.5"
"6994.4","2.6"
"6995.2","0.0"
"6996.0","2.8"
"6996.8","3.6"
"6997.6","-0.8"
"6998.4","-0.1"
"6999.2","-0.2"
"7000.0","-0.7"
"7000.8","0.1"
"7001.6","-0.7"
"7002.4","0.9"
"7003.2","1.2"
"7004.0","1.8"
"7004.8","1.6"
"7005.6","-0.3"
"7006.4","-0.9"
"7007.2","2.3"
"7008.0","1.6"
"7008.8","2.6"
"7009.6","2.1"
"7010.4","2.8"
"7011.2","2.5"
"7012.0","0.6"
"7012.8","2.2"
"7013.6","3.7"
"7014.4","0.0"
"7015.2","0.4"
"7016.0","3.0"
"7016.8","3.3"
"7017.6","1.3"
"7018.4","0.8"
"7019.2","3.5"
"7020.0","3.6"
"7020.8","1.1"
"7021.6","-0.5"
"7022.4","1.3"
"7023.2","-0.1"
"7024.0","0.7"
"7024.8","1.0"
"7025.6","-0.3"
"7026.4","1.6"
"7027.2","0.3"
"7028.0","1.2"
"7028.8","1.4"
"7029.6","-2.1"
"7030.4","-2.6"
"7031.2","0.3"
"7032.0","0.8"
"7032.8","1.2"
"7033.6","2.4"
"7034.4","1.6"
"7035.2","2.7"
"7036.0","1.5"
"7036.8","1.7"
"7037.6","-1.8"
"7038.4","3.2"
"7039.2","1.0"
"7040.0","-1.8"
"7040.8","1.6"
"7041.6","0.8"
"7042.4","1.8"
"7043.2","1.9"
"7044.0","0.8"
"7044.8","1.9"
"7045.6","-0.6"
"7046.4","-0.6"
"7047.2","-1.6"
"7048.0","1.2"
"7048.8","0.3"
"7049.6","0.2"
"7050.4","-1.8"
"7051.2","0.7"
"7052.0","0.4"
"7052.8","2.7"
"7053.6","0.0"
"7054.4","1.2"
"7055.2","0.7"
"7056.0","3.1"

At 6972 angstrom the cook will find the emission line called [O II] 3727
